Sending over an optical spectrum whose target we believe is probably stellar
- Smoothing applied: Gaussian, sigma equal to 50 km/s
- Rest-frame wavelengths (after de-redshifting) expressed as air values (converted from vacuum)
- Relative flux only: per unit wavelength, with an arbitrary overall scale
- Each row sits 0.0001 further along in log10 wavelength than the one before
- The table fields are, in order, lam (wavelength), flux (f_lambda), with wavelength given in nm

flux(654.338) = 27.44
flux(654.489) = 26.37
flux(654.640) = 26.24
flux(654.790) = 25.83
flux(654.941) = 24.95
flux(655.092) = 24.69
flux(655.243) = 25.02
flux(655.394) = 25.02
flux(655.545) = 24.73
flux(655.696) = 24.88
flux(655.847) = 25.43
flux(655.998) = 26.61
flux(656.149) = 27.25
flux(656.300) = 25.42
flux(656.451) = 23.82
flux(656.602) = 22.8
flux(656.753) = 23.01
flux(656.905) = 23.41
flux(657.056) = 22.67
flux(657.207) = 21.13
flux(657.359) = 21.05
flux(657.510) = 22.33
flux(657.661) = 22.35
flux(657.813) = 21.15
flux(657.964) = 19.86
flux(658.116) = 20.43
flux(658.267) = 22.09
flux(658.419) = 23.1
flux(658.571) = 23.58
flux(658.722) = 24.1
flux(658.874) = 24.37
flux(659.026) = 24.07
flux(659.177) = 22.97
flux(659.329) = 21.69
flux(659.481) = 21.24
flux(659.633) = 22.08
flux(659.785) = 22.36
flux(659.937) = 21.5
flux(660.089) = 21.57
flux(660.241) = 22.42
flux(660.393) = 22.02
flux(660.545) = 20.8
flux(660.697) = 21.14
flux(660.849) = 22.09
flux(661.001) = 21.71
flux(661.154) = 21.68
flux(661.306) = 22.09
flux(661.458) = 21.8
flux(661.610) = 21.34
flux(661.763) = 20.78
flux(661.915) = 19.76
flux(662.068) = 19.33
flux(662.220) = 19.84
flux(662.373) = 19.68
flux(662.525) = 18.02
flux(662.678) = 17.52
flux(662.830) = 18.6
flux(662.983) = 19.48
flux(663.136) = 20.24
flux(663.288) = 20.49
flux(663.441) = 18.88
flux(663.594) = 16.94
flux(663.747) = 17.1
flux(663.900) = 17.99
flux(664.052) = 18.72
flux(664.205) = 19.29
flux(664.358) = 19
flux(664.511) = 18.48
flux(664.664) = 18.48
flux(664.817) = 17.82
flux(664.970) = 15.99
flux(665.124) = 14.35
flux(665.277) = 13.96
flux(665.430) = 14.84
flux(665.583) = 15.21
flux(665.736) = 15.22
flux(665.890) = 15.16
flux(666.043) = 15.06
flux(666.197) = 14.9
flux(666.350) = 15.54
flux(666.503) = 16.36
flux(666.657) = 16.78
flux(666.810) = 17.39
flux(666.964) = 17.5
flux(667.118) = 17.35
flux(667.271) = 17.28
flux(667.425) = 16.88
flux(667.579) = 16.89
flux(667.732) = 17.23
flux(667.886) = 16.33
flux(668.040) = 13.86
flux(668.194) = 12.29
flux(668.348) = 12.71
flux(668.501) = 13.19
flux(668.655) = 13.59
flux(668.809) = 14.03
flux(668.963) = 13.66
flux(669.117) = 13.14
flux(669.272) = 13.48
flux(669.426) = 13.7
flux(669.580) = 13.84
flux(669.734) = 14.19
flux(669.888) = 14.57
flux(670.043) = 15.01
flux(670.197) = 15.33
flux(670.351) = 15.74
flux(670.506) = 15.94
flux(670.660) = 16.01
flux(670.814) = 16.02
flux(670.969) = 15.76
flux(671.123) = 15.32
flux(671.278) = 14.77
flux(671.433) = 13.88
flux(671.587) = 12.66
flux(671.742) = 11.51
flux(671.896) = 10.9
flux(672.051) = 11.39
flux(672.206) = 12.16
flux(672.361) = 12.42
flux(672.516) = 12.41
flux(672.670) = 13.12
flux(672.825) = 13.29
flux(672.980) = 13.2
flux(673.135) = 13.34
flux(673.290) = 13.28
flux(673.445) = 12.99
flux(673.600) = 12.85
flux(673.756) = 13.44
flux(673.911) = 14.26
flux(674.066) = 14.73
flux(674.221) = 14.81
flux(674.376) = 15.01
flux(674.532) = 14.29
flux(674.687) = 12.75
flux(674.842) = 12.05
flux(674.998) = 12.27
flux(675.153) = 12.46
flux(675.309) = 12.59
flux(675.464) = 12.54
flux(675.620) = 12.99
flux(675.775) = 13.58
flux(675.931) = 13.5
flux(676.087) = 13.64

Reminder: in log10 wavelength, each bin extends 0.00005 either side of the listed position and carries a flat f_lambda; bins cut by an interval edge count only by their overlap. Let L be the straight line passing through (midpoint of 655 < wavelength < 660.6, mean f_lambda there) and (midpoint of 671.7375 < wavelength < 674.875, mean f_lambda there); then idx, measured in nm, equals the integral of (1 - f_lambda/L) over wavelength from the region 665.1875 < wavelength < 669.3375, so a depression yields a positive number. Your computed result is 0.44 nm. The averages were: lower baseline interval 23.1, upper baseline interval 13.1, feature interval 15.2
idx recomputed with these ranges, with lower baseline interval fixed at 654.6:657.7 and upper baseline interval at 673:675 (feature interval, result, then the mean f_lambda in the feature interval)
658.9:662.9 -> 0.05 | 21.1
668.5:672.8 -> 0.47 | 13.9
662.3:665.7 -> 0.32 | 17.7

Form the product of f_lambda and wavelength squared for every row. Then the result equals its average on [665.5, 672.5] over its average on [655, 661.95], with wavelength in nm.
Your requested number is 0.7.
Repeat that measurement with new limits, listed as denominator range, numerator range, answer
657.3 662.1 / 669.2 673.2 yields 0.66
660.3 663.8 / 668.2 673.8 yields 0.70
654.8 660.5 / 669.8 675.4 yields 0.62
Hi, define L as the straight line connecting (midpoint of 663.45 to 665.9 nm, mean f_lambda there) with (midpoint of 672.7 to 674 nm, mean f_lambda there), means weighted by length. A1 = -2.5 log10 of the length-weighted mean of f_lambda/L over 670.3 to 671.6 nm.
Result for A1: -0.07 mag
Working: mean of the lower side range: 16.9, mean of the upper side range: 13.3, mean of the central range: 15.2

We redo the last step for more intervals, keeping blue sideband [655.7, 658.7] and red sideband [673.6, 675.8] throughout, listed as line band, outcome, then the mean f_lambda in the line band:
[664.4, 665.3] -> 0.13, 16.8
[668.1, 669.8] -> 0.23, 13.4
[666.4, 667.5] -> 0.04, 17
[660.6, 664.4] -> 0.02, 19.8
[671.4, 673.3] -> 0.17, 12.5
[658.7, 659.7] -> -0.04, 22.9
